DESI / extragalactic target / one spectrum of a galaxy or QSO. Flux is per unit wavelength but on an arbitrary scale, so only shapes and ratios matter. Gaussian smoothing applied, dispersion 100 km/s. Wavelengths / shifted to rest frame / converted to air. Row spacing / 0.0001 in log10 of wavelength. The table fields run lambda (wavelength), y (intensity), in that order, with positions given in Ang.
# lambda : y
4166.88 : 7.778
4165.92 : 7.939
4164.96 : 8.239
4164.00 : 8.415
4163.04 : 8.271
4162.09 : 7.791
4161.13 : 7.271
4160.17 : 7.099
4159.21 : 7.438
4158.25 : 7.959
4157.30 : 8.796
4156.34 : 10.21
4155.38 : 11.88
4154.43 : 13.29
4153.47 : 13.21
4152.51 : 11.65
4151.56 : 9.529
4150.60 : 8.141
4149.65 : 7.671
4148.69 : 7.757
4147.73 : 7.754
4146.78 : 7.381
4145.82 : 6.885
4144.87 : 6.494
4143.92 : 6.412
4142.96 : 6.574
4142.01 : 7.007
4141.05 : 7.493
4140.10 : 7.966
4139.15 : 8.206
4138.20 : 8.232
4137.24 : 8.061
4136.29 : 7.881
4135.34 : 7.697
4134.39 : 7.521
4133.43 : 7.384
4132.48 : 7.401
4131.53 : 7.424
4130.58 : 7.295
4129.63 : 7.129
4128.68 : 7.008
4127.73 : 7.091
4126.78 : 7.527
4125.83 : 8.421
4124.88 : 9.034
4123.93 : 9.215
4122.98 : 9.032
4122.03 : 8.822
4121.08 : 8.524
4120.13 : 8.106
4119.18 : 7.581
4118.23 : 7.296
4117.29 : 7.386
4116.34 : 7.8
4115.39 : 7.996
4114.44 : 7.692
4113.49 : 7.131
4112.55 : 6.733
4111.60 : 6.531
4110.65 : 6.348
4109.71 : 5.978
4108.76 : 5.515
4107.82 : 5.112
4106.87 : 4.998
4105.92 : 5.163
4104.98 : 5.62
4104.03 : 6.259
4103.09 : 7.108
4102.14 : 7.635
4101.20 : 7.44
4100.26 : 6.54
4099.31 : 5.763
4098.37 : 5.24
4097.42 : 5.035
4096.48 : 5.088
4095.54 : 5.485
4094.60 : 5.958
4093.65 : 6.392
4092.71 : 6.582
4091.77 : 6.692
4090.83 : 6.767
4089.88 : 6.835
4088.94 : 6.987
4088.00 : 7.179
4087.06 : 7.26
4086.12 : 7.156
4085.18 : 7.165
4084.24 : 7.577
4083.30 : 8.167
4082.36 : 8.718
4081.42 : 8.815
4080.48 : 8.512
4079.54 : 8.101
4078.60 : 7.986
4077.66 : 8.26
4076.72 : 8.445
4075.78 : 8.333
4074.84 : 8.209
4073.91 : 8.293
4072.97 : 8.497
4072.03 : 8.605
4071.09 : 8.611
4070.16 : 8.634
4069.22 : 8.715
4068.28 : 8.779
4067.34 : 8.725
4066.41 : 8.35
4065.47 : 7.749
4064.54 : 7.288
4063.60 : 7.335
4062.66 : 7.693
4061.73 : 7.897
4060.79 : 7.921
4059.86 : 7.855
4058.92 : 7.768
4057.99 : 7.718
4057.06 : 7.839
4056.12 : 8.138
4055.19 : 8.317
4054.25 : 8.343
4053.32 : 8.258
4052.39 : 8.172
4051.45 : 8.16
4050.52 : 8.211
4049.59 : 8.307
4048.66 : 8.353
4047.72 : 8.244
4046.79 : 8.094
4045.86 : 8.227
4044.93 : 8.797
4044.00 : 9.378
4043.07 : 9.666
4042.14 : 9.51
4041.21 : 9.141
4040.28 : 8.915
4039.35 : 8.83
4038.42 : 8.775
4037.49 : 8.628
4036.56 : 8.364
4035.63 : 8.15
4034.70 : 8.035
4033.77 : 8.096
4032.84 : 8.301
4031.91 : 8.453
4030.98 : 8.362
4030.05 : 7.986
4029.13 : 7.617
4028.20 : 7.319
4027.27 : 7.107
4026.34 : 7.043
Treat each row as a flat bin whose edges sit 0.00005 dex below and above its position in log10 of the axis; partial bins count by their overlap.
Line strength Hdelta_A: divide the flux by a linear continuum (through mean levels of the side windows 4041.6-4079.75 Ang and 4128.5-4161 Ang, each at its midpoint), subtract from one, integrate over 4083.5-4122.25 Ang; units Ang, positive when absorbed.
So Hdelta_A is 7.4 Ang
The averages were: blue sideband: 8.29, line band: 6.69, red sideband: 8.23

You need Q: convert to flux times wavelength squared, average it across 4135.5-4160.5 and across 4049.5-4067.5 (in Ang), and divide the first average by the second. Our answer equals 1.11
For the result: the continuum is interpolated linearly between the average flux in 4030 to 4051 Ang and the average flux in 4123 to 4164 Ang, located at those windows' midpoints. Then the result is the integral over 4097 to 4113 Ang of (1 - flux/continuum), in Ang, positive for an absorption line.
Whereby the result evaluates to 4.4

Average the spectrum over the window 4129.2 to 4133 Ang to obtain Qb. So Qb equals 7.33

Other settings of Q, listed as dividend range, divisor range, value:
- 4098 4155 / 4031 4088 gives 0.95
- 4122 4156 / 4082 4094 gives 1.18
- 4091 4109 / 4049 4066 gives 0.77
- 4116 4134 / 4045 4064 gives 1.01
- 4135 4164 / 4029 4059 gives 1.05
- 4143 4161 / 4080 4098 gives 1.30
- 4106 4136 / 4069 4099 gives 1.01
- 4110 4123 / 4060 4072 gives 0.95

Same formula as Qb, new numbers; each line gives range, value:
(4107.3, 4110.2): 5.54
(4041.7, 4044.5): 9.52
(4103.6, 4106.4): 5.66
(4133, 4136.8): 7.63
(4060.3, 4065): 7.62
